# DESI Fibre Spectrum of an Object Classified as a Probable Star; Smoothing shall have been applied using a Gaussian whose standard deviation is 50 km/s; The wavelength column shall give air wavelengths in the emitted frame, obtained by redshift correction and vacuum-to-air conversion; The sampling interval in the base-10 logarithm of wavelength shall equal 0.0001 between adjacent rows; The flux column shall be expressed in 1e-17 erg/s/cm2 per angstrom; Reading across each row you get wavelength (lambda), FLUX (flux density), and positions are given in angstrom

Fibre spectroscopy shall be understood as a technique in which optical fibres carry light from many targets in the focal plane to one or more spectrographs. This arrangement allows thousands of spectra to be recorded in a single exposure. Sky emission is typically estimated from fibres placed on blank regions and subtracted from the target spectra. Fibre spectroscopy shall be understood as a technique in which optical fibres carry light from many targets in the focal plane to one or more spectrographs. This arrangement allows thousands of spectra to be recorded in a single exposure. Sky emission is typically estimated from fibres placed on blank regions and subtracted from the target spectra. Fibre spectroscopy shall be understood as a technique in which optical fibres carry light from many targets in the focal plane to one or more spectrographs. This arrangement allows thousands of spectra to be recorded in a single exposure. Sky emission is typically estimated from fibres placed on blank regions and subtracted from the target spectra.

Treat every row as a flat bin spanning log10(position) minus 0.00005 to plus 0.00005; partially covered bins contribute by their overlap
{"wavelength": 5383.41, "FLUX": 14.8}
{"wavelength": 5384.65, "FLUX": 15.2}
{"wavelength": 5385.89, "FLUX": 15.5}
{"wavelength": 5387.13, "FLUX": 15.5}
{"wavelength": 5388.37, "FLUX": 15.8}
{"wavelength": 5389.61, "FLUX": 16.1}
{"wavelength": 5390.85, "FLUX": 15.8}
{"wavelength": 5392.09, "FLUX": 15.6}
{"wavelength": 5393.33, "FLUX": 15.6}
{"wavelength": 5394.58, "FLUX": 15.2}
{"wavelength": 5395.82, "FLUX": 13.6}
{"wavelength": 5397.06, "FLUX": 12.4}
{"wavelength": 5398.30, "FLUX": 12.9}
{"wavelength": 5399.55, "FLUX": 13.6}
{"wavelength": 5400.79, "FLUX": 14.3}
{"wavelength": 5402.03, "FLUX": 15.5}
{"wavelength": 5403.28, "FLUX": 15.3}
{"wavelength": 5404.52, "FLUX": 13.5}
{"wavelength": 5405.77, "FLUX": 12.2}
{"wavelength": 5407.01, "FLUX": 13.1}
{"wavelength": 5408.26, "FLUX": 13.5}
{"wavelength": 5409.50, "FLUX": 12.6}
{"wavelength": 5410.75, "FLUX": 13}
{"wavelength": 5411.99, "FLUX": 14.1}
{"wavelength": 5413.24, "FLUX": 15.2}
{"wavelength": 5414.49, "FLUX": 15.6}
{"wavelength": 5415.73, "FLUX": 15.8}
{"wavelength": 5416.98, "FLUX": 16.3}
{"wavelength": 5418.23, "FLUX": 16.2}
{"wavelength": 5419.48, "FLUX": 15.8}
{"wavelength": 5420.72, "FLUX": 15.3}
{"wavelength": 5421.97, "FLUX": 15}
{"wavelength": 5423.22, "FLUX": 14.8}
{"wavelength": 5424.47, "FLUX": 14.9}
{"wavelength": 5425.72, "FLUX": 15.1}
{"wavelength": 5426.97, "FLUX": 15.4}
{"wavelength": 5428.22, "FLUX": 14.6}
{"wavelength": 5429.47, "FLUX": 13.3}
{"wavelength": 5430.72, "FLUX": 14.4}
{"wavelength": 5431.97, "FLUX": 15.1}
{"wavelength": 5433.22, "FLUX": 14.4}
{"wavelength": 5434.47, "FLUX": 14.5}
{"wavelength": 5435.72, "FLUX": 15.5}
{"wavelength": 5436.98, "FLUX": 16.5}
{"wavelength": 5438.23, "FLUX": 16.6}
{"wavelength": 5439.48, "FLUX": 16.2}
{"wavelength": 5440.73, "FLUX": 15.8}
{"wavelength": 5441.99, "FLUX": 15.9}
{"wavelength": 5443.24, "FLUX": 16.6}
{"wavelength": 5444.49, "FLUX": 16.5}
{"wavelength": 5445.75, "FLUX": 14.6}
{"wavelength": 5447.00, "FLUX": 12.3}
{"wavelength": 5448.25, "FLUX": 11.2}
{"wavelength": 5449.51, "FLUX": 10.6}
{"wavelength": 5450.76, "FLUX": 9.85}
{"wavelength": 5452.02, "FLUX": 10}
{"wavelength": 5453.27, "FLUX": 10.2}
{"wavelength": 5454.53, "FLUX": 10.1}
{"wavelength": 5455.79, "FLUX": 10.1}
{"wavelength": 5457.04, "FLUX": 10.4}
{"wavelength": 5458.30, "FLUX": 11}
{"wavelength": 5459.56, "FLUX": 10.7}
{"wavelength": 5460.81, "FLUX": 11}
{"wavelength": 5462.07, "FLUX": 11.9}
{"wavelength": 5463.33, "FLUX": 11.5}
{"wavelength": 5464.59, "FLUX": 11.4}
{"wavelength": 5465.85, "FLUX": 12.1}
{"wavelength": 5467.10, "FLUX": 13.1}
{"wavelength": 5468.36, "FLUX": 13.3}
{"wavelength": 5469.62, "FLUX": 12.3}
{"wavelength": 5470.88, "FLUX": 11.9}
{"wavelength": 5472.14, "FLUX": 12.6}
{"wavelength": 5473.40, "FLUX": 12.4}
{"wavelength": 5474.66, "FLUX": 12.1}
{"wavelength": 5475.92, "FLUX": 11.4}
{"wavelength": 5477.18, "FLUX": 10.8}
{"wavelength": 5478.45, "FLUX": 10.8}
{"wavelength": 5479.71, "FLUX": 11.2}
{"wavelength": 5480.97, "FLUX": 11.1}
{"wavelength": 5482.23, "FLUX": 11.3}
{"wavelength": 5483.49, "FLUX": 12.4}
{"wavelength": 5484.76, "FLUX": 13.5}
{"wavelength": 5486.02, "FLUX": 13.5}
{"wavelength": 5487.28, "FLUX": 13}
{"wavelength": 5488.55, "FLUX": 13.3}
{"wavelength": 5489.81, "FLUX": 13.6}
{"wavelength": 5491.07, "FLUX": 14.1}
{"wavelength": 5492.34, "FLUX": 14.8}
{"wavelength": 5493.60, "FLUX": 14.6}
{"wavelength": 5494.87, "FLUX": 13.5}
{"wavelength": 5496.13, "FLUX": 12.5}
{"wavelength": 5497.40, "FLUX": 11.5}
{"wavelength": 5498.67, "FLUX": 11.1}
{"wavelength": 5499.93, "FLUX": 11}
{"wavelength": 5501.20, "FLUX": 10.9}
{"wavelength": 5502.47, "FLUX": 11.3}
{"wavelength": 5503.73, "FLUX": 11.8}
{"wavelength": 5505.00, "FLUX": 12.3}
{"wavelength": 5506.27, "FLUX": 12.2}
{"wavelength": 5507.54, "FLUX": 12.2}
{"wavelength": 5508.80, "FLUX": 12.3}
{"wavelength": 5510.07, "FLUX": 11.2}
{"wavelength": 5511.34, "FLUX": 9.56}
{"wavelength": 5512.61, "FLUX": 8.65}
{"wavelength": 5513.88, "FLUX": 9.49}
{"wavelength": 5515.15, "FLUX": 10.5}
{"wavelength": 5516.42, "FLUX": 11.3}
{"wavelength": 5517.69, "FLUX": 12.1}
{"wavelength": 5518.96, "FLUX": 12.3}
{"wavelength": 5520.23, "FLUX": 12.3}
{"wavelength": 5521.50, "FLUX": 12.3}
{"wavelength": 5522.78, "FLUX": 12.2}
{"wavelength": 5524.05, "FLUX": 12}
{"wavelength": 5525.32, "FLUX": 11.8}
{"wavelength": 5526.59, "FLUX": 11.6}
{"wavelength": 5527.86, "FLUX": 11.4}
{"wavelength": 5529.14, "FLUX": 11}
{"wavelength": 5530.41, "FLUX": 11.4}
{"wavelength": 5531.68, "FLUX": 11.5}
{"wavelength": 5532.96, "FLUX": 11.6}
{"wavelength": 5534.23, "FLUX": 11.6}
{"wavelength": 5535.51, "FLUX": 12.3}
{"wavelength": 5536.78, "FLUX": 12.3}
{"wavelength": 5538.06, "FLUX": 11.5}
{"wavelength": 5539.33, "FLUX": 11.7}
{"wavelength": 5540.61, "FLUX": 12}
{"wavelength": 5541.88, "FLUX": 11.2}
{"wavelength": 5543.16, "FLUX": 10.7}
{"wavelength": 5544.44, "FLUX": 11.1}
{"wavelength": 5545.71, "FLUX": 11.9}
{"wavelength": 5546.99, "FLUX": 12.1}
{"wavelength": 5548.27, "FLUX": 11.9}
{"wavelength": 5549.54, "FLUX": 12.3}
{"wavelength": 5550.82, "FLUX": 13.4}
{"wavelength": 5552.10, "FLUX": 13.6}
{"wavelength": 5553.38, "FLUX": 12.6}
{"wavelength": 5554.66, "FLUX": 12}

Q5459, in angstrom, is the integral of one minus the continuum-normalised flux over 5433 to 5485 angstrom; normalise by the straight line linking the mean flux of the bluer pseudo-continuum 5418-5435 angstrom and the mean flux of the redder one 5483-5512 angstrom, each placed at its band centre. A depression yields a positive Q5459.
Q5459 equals 4.7 angstrom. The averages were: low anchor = 14.9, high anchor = 12.4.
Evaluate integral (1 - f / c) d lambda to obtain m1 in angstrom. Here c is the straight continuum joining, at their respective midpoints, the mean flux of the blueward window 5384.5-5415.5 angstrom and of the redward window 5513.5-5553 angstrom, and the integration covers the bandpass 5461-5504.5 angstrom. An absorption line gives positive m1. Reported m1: 1.72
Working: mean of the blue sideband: 14.4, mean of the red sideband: 11.8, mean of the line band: 12.3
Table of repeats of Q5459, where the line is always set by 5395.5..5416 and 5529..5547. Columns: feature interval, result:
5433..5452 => -1.5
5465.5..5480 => 0.8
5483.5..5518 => 0.5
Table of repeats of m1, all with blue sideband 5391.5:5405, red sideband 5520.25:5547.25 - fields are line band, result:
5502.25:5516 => 1.3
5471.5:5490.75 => 0.7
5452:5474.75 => 2.7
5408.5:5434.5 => -1.8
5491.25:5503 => 0.0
